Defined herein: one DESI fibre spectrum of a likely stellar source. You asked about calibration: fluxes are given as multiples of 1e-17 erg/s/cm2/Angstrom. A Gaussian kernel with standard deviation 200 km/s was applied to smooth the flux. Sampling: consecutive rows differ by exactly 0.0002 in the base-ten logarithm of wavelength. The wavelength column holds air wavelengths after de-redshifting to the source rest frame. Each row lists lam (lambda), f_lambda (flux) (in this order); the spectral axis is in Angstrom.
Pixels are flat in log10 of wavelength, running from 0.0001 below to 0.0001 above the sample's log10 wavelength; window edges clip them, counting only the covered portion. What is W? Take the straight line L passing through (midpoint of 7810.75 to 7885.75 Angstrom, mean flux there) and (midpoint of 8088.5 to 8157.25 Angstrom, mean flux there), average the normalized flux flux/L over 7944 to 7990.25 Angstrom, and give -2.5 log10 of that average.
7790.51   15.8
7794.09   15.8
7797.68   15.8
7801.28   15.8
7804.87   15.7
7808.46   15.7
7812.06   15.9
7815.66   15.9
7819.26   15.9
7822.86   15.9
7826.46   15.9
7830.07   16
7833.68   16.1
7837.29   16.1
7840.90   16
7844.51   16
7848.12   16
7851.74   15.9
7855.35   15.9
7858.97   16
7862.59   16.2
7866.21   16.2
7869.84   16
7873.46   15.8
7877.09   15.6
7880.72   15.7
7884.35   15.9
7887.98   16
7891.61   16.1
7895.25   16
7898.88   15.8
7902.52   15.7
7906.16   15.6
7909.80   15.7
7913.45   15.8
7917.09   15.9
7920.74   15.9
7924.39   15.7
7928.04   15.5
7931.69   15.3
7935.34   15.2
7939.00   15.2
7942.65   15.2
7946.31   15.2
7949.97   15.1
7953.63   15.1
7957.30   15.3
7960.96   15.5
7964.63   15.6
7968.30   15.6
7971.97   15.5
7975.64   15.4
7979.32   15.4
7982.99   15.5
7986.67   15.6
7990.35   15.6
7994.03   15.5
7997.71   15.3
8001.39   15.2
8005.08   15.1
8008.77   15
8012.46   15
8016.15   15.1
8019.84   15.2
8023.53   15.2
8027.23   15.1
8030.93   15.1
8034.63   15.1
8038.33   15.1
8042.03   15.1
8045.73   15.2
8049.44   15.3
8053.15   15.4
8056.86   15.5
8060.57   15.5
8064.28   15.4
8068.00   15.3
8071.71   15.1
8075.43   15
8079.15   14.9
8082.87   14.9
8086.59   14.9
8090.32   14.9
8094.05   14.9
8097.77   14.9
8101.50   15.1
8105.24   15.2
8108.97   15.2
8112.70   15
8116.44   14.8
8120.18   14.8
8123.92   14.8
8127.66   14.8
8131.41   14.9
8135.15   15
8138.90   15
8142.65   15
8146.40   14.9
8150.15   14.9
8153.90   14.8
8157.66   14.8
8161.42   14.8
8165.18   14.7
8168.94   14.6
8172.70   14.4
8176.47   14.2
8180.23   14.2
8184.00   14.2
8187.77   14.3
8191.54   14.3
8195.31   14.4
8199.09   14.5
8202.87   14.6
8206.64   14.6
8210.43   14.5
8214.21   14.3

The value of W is 0.01 mag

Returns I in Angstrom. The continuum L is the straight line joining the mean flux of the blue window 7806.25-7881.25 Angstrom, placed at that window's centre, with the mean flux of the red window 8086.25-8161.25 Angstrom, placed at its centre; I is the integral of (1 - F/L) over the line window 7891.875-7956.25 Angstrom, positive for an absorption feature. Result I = 0.5 Angstrom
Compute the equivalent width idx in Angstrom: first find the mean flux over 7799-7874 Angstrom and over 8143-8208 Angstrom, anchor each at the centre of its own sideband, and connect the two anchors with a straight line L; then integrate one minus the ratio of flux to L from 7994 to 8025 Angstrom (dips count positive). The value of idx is 0.2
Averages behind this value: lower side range 15.9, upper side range 14.6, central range 15.2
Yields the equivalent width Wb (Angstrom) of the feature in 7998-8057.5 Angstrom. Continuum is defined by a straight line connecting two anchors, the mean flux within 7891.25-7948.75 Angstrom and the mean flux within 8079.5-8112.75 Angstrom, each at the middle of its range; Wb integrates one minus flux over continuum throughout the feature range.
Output 0.2 Angstrom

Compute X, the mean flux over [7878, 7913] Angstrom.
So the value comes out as 15.8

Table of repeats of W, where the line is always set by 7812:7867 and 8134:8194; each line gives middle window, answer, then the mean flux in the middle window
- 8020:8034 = 0.00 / 15.1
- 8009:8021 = 0.01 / 15.1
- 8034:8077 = -0.01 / 15.3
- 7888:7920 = -0.01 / 15.8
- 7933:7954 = 0.03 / 15.2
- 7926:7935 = 0.02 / 15.4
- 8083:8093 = 0.00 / 14.9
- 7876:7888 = 0.00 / 15.8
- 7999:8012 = 0.01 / 15.1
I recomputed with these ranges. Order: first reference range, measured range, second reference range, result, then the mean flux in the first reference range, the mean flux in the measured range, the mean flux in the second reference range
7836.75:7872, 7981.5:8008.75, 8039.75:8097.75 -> 0.1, 16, 15.4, 15.1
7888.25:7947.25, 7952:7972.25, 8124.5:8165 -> 0.1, 15.6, 15.4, 14.9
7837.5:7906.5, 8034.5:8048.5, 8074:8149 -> 0.1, 15.9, 15.1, 14.9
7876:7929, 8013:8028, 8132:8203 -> 0.1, 15.8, 15.1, 14.6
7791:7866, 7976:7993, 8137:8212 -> -0.2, 15.9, 15.5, 14.6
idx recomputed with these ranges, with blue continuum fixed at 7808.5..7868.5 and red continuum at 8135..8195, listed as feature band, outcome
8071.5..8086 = 0.0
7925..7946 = 0.4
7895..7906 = 0.0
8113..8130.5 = 0.0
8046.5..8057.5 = -0.2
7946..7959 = 0.3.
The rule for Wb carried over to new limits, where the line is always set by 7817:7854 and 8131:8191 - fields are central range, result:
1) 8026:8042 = 0.1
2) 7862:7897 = -0.3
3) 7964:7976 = -0.1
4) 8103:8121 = -0.2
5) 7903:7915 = 0.0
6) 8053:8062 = -0.2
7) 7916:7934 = 0.0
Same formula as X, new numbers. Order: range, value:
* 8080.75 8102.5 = 14.9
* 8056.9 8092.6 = 15.1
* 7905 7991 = 15.5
